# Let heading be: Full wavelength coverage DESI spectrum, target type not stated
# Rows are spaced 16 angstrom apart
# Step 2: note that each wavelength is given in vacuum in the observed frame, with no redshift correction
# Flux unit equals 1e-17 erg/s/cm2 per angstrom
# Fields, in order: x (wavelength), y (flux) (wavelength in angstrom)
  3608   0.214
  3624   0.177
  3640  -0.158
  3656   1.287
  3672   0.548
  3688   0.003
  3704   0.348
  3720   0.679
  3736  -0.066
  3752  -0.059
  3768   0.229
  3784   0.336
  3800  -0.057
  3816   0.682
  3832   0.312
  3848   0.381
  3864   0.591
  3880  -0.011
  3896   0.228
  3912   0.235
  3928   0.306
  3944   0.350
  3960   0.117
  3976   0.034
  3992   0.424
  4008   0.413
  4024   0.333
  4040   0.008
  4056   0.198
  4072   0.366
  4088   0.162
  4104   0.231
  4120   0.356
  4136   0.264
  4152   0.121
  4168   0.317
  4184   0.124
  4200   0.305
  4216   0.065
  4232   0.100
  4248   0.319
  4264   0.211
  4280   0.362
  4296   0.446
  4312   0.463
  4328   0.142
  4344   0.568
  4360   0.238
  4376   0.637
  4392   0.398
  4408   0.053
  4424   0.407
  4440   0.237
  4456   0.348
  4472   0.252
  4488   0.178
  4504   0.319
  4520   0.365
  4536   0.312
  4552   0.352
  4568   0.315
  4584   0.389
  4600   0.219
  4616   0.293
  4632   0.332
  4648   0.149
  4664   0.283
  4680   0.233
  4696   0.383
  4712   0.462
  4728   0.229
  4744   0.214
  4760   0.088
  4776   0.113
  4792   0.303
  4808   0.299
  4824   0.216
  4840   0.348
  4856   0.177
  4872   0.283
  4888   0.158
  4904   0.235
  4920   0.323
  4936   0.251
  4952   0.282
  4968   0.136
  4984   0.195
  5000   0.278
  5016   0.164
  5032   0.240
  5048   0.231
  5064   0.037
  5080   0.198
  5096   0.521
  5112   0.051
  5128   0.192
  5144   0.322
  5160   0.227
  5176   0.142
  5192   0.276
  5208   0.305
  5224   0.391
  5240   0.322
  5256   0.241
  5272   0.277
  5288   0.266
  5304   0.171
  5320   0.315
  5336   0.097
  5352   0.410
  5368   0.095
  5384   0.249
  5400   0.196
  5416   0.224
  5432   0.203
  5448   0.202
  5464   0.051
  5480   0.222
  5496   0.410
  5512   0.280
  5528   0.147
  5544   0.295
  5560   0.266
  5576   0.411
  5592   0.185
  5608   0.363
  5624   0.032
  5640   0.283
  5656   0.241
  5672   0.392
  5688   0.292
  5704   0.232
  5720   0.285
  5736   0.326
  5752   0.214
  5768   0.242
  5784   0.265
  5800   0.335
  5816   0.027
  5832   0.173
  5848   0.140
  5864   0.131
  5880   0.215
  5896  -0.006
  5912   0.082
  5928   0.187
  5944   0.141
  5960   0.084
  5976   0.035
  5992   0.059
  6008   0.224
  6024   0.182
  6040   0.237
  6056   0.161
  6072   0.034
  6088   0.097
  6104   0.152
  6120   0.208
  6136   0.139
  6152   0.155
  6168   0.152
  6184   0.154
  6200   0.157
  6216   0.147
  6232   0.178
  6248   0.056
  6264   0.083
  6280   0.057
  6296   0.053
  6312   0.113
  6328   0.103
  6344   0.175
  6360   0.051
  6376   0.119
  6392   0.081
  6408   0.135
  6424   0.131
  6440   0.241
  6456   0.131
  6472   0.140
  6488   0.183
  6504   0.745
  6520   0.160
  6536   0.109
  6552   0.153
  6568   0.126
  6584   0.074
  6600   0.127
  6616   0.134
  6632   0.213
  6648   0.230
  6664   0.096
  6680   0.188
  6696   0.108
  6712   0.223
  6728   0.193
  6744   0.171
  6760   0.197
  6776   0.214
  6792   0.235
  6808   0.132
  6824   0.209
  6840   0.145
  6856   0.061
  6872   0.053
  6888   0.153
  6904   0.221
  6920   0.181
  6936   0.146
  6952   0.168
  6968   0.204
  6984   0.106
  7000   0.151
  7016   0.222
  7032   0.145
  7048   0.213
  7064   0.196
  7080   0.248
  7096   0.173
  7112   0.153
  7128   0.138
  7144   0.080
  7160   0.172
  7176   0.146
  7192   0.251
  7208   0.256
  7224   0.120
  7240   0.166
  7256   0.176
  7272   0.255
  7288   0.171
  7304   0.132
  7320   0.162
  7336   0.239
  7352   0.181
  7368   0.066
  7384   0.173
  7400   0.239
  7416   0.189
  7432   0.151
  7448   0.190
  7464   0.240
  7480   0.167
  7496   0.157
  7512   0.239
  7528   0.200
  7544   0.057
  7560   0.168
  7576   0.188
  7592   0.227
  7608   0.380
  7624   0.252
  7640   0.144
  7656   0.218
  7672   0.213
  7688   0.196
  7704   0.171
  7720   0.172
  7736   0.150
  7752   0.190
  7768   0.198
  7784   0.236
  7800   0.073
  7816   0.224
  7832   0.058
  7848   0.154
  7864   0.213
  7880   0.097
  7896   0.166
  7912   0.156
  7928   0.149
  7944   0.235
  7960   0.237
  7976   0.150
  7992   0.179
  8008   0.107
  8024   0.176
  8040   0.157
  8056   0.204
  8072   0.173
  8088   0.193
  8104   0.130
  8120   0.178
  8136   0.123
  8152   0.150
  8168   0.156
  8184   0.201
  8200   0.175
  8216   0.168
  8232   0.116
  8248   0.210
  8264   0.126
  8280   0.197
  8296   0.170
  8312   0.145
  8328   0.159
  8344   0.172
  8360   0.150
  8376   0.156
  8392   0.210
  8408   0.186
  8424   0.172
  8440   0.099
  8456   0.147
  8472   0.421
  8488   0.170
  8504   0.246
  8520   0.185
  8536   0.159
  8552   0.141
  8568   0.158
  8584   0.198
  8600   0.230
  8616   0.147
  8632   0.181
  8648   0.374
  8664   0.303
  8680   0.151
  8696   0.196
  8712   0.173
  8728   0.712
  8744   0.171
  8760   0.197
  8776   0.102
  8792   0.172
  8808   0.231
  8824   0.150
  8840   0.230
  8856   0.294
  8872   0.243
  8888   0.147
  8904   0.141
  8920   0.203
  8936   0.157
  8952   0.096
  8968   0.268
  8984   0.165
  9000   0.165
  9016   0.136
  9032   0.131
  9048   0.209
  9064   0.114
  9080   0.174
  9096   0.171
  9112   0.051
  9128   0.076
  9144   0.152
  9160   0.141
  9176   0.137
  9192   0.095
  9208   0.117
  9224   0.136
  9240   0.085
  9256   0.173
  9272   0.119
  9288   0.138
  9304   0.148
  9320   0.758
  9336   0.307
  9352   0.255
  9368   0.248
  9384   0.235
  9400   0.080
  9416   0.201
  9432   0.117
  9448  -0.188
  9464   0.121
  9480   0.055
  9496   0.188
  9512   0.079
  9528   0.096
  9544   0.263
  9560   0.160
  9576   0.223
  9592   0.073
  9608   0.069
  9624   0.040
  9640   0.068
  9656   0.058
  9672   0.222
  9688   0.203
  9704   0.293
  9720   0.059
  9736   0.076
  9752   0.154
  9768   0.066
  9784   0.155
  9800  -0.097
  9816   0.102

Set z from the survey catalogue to 0.74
